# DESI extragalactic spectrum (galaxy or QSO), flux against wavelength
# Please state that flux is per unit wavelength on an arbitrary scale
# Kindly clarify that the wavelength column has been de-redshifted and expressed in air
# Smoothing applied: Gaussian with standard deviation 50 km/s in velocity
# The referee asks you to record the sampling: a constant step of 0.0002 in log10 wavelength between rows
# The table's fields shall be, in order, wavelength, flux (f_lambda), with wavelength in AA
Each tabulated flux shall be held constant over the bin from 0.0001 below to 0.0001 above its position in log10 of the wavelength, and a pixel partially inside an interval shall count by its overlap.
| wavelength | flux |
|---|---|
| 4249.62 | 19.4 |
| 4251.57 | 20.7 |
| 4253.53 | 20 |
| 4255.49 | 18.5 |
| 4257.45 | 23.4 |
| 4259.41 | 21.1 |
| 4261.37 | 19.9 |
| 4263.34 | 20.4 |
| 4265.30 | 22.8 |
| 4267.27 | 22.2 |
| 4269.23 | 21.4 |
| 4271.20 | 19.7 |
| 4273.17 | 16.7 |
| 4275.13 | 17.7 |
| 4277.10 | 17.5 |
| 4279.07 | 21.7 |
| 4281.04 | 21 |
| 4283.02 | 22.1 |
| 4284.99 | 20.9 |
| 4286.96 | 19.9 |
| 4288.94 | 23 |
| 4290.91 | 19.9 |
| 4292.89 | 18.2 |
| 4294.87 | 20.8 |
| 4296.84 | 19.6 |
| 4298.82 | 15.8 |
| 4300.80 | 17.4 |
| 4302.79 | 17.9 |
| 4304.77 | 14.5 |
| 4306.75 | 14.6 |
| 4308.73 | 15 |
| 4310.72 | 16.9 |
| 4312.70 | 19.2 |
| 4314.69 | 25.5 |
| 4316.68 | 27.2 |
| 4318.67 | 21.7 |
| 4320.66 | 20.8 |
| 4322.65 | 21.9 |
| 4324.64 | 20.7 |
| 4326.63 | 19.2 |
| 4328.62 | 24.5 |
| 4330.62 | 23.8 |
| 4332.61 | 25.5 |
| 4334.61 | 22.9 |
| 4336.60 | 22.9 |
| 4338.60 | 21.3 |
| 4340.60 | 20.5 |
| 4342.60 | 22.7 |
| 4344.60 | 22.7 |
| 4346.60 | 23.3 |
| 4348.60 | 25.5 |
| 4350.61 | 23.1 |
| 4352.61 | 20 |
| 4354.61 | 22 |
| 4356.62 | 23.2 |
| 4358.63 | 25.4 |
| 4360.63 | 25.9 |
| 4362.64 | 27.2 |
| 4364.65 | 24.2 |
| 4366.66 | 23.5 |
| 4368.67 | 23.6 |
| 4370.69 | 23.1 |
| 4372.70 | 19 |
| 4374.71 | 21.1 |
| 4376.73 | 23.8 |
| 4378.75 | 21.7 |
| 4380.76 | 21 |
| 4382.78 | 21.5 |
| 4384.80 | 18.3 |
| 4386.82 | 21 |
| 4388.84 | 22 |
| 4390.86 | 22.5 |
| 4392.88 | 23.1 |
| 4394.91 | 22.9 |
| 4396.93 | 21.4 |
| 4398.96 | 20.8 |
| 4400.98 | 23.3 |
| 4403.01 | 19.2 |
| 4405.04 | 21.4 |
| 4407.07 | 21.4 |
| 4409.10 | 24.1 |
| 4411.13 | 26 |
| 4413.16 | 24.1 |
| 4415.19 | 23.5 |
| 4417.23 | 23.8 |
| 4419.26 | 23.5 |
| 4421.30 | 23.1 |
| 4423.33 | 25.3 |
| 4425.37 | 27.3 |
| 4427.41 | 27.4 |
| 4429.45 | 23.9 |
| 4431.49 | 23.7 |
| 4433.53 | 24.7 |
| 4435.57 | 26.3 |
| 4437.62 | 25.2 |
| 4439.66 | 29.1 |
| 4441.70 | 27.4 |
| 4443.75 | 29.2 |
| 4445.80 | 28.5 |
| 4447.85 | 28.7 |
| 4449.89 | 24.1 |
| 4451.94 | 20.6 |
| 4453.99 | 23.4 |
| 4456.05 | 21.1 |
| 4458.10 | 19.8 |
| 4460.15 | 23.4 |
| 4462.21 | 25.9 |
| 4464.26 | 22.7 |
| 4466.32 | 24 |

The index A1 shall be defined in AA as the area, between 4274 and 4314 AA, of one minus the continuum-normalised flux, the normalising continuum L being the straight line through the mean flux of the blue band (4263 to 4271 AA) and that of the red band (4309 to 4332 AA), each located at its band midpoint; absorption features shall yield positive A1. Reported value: 5.5 AA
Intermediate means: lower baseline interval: 21.6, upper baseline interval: 21.8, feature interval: 18.7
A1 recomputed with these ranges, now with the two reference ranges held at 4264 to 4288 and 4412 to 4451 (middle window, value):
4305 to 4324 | 1.4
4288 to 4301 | 1.0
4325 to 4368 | -0.9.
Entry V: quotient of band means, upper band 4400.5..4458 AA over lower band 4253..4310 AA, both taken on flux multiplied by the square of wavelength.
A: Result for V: 1.4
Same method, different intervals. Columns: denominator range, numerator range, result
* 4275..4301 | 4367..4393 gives 1.14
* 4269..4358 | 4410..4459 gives 1.27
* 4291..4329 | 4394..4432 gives 1.26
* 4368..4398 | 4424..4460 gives 1.20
